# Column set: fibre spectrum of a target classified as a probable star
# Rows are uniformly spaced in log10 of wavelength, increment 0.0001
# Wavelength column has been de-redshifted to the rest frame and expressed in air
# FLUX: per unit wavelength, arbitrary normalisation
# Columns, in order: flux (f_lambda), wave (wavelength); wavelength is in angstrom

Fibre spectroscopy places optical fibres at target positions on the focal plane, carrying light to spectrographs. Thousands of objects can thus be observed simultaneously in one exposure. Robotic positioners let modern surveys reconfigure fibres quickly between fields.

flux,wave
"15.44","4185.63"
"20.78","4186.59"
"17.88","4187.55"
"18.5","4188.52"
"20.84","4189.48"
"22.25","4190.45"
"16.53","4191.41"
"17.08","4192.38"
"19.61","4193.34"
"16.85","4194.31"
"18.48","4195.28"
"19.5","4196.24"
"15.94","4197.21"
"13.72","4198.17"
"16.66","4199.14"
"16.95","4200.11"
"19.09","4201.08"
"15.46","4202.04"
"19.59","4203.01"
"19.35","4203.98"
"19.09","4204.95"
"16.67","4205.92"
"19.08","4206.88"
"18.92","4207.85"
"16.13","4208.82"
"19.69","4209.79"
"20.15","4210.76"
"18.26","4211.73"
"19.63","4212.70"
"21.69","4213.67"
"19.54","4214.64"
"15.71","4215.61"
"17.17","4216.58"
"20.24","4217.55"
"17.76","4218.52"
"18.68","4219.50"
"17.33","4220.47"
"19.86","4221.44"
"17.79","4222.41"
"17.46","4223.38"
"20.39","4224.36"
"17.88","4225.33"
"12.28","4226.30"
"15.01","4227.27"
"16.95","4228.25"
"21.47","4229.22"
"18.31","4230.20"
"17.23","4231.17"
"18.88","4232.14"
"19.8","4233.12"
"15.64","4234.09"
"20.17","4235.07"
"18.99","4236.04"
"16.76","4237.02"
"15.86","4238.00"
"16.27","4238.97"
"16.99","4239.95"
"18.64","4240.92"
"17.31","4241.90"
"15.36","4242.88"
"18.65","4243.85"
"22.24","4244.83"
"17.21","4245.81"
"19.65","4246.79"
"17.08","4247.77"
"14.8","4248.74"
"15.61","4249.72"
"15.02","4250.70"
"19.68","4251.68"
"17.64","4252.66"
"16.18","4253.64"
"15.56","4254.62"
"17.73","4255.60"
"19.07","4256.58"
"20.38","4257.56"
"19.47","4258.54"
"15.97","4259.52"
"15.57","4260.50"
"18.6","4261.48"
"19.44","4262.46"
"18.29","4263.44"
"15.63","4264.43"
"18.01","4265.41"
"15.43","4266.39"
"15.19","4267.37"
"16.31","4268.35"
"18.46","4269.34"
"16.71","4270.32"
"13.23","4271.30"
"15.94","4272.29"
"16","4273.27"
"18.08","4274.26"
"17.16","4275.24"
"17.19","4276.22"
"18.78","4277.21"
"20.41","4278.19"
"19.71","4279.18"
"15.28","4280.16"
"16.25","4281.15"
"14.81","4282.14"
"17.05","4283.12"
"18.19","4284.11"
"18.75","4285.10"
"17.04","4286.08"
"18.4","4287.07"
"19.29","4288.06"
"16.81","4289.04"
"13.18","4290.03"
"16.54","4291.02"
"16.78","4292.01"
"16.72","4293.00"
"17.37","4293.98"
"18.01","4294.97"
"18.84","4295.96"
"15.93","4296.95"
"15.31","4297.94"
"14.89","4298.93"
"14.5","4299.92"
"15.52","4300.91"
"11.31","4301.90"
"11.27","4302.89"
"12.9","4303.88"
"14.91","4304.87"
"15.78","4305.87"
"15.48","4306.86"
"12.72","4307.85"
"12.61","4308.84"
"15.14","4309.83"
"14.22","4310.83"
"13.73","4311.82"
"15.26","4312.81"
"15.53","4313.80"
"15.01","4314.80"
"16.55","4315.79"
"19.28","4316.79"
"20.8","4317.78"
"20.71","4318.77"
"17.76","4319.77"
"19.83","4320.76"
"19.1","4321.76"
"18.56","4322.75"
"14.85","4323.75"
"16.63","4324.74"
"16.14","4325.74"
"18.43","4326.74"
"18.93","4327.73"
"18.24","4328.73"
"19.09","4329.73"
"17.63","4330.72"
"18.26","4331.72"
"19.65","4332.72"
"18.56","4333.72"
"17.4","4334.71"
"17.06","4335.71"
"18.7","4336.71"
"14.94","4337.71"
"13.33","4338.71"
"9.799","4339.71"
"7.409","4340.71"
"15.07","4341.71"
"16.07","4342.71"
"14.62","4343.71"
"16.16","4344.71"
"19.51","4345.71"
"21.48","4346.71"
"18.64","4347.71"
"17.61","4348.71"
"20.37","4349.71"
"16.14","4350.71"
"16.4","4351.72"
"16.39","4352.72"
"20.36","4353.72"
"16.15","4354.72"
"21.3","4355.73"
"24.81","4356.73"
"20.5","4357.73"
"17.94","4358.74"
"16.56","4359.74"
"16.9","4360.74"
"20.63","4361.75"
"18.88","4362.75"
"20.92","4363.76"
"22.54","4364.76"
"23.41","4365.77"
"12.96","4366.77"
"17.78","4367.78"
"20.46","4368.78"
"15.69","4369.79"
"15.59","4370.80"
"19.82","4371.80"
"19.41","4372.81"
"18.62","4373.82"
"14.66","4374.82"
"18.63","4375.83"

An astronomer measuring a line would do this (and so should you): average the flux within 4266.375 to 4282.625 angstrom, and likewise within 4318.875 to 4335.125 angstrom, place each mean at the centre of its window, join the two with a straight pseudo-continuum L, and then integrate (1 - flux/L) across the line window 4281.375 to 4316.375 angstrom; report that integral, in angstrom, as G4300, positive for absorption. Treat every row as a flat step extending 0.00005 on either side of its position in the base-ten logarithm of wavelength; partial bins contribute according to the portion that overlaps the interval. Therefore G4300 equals 3.57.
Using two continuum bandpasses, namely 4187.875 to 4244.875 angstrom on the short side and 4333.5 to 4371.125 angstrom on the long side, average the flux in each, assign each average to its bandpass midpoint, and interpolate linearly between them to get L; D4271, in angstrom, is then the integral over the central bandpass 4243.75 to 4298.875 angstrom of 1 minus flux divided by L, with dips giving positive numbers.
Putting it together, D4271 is 2.0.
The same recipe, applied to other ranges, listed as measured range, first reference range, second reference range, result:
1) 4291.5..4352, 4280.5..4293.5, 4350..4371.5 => 4.65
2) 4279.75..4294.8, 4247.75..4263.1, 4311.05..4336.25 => 0.57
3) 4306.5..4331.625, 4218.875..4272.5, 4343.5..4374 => 1.86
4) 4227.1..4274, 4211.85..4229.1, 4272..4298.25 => 0.68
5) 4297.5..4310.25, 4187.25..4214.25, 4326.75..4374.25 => 2.83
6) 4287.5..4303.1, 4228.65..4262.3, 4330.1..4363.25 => 1.55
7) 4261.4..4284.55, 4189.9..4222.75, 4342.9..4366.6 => 1.87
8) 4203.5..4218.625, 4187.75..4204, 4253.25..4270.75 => -0.75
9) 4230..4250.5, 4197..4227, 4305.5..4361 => 0.17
